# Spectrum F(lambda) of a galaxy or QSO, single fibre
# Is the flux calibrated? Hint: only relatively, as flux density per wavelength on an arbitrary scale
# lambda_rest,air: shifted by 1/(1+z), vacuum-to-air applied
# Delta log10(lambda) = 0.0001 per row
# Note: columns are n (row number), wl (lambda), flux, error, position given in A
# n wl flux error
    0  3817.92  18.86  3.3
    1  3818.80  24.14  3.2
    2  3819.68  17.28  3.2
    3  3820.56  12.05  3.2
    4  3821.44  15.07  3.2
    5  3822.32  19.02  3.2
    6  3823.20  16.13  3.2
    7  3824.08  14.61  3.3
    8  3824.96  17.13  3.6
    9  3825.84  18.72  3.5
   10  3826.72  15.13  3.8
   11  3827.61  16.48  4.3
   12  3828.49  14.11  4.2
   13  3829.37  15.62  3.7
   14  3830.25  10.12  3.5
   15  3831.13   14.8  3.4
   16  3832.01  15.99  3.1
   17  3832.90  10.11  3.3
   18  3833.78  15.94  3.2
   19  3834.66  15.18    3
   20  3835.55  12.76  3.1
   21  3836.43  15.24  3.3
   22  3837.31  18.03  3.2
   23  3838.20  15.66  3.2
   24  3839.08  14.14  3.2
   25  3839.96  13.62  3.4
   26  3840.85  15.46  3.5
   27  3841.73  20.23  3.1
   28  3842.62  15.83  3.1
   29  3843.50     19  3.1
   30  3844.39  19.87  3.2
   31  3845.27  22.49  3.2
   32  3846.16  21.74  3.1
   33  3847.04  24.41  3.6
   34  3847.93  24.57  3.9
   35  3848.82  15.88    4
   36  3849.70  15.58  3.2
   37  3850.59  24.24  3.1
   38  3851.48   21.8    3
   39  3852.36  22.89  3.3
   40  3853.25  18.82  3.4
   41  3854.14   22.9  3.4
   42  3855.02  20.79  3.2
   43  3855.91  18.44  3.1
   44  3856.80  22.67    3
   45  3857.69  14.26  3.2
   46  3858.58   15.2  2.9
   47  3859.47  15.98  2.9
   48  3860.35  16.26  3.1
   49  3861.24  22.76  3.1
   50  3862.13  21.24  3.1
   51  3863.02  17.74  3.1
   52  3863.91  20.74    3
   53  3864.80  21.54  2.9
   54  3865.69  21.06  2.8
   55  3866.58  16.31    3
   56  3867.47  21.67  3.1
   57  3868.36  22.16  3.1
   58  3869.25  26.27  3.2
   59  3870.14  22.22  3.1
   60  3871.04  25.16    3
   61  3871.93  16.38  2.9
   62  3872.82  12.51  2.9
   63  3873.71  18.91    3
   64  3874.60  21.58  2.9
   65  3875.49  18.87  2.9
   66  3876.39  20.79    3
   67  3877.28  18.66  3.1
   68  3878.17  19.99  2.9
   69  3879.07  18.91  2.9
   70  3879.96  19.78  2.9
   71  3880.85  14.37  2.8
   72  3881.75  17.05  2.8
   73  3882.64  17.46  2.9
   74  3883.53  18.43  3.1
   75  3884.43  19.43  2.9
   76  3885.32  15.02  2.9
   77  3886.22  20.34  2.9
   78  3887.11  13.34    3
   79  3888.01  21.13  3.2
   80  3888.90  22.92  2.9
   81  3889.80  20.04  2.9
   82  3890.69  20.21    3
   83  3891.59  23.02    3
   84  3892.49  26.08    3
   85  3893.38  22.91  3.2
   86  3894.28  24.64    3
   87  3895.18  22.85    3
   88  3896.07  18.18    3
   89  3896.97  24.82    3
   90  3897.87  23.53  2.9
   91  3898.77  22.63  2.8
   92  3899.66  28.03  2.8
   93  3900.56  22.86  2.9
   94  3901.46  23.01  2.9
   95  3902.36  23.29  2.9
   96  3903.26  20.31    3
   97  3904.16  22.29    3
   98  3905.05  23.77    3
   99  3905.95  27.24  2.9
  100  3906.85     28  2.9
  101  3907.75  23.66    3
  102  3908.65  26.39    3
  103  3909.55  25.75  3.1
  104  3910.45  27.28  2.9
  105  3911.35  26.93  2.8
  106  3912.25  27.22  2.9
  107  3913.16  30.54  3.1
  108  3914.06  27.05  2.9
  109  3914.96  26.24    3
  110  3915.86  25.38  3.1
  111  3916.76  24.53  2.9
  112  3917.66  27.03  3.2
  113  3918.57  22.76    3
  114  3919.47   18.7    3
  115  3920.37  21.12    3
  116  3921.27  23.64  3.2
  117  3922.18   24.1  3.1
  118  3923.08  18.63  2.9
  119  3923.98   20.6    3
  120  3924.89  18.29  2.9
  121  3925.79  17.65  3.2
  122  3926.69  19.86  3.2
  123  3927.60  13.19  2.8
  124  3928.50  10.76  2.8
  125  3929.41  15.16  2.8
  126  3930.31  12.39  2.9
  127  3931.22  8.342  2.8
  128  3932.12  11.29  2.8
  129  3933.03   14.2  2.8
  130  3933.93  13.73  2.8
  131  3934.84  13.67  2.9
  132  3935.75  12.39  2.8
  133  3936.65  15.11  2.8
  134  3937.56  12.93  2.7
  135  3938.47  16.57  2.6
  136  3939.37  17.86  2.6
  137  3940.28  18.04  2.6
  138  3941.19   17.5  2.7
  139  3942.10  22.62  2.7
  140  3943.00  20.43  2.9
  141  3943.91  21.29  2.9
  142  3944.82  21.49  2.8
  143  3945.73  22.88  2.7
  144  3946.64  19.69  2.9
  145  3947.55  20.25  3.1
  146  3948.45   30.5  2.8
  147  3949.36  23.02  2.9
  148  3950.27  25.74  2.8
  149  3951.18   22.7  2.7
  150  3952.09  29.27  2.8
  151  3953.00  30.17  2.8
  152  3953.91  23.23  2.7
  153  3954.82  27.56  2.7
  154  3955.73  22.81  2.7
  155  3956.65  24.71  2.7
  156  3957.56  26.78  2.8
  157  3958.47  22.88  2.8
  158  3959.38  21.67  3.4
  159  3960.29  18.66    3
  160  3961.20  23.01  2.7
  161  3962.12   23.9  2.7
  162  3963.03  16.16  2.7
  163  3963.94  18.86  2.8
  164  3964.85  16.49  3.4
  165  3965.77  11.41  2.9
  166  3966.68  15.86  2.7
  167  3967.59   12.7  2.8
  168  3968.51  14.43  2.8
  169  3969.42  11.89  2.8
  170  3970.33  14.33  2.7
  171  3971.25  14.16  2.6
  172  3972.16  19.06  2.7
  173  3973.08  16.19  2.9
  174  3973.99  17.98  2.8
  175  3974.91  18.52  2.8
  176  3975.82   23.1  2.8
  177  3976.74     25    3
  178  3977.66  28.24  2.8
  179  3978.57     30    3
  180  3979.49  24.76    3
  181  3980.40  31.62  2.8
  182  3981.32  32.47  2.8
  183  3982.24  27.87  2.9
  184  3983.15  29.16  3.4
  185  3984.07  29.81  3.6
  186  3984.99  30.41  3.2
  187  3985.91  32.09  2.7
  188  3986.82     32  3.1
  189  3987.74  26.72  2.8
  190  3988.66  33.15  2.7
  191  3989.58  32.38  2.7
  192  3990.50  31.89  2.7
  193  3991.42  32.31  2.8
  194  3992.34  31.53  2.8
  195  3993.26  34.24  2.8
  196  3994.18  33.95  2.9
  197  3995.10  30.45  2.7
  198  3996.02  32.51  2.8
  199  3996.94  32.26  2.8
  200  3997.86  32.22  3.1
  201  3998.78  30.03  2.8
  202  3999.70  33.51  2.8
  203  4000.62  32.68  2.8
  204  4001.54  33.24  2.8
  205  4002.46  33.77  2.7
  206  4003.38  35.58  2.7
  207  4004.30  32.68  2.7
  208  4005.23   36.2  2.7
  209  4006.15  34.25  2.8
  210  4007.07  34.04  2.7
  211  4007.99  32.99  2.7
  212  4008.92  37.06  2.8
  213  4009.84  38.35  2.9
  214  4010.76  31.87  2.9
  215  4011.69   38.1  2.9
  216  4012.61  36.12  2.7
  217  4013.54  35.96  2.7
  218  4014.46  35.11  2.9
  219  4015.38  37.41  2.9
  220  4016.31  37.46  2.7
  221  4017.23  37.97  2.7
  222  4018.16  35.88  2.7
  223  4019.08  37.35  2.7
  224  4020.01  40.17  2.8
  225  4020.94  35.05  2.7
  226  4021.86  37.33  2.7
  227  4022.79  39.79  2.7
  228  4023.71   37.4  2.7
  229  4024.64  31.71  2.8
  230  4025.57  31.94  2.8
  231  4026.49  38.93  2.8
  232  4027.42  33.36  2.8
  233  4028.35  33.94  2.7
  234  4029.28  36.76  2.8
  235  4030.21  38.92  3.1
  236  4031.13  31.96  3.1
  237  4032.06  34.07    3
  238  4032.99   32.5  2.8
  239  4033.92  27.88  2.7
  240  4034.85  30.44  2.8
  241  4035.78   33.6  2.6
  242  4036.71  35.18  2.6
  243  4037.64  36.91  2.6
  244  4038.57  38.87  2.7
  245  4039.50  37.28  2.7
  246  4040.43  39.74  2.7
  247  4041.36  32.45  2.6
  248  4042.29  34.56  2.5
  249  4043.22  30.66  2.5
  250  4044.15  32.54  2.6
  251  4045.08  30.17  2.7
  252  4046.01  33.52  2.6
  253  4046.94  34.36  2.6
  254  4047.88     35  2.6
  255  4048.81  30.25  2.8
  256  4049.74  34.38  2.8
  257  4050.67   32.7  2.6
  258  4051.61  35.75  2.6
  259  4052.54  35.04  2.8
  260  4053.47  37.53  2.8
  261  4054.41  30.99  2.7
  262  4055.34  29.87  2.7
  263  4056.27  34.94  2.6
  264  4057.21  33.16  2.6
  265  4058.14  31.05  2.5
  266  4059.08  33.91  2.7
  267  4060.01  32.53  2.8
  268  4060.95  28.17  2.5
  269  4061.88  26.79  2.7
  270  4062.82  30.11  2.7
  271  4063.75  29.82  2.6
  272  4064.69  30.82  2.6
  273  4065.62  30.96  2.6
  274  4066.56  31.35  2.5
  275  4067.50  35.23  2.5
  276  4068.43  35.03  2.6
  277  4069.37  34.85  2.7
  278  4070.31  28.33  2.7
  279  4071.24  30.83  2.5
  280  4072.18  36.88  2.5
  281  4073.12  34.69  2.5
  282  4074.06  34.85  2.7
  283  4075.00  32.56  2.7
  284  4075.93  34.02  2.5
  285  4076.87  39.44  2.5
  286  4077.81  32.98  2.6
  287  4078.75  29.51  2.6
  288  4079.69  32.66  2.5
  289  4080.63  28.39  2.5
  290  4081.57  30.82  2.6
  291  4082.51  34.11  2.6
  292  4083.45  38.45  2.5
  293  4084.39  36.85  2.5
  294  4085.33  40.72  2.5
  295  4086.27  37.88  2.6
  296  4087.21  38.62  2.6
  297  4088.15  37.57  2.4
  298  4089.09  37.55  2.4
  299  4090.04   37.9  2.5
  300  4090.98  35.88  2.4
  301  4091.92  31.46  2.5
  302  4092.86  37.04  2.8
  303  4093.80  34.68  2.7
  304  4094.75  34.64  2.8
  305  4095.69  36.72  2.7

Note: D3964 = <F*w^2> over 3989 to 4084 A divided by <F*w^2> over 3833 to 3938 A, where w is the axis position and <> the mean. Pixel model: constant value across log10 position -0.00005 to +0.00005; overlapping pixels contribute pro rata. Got 1.83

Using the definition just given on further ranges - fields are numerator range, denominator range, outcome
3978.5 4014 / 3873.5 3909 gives 1.61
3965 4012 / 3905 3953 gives 1.39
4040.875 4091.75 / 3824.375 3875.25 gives 2.04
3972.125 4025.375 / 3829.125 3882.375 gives 1.87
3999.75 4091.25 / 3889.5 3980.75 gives 1.72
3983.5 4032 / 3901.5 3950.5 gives 1.73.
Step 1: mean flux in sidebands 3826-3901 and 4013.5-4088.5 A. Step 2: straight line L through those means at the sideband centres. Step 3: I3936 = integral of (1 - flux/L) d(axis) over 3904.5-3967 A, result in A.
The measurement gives 9.5 A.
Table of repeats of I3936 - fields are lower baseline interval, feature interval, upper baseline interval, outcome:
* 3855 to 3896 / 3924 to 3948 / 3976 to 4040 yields 8.8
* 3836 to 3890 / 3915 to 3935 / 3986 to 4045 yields 5.6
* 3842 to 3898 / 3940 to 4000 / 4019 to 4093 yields 6.8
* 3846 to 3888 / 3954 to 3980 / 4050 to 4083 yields 5.9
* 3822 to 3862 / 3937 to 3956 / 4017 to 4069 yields 2.9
